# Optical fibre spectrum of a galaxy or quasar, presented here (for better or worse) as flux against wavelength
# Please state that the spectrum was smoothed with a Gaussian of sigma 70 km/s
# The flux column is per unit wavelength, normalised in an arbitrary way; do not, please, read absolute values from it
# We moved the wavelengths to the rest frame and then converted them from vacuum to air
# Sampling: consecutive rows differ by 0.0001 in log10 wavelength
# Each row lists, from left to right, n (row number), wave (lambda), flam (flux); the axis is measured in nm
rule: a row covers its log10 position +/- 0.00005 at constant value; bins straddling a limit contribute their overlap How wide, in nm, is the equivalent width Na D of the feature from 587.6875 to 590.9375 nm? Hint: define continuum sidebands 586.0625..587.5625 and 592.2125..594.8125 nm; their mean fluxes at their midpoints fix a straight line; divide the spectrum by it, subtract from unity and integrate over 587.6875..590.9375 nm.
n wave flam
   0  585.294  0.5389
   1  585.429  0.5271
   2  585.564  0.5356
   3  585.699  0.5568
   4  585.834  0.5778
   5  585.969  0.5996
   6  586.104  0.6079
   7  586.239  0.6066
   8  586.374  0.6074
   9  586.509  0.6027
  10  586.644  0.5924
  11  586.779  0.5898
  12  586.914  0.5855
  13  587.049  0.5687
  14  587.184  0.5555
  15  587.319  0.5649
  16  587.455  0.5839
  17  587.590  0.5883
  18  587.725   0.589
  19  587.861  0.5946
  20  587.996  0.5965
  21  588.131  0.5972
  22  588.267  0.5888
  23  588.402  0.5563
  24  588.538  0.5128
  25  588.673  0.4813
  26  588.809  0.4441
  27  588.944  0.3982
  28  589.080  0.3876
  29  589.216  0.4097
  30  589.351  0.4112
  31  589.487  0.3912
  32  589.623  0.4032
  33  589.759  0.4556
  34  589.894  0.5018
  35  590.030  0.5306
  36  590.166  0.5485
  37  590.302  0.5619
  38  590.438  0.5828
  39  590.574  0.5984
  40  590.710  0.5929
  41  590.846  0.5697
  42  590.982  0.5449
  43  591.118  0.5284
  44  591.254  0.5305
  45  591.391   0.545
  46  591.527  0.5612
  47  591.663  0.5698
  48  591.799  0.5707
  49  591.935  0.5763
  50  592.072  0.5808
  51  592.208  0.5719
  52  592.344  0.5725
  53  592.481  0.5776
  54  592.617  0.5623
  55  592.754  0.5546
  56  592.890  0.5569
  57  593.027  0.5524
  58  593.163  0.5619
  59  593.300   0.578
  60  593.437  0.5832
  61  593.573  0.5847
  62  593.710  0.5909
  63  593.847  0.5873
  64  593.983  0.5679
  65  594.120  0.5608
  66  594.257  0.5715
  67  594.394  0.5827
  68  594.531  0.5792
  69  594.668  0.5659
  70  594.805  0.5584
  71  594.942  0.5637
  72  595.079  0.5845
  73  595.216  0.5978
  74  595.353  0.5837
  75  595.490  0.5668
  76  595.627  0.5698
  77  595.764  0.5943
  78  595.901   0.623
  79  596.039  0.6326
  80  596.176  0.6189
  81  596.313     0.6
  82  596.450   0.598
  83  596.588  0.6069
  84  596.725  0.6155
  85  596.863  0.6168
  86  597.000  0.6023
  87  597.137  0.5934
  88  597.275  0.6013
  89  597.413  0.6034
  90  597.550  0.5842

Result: 0.39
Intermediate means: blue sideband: 0.588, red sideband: 0.571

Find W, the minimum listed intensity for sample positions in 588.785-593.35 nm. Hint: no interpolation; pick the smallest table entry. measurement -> 0.3876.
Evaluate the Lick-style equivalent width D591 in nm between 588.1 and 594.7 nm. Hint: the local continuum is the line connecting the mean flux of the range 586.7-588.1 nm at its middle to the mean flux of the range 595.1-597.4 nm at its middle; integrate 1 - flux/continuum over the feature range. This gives 0.59 nm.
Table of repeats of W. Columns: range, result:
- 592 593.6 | 0.5524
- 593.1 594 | 0.5619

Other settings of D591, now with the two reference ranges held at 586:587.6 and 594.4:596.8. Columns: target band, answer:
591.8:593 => 0.044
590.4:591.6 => 0.058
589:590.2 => 0.293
